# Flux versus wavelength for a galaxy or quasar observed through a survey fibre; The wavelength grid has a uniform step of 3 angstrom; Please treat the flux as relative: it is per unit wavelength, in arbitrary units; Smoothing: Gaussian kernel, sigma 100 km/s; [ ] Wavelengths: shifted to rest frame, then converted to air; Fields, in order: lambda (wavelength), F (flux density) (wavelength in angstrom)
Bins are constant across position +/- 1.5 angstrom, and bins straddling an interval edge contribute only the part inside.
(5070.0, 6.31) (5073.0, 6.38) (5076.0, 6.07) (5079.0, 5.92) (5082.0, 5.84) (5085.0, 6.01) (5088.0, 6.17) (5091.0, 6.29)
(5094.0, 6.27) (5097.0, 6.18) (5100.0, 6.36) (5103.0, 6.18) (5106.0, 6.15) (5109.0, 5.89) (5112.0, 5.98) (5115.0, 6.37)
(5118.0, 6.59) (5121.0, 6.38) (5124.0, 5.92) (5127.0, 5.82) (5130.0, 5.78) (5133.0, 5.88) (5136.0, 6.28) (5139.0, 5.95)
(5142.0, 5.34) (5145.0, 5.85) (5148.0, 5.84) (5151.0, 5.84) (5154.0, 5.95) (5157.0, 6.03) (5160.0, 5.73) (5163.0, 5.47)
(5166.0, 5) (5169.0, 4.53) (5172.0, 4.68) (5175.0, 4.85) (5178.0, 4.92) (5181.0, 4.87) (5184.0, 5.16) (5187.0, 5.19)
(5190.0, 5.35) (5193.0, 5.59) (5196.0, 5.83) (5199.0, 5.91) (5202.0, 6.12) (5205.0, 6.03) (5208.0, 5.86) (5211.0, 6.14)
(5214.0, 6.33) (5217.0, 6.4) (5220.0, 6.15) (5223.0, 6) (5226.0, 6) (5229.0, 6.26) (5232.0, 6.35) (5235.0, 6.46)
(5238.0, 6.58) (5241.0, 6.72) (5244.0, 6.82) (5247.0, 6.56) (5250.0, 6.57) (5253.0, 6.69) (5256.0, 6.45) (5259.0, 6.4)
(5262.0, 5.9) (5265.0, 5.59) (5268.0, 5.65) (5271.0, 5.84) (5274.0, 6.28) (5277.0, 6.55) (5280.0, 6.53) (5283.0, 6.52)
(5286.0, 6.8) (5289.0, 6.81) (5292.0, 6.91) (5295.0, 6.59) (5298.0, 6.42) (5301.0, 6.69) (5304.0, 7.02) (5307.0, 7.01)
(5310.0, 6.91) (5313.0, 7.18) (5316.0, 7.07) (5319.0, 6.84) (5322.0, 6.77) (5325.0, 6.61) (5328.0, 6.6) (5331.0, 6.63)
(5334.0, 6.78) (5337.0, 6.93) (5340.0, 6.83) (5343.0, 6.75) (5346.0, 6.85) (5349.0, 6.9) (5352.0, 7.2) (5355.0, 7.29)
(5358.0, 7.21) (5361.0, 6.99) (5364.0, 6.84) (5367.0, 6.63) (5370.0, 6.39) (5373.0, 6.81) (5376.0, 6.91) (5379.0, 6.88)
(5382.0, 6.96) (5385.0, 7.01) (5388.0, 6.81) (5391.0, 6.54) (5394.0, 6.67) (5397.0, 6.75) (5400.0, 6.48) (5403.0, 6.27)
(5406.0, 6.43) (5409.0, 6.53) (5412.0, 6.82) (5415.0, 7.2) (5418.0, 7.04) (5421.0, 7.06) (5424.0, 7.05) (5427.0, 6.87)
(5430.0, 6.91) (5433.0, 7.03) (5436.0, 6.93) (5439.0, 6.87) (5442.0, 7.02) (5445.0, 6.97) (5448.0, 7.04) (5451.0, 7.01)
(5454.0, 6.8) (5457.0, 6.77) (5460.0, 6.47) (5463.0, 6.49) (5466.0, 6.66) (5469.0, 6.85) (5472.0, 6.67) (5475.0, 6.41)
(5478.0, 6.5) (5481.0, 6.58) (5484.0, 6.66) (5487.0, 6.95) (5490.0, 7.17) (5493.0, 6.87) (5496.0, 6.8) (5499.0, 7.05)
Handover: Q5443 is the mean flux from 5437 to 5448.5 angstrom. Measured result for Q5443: 6.97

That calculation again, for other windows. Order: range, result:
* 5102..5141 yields 6.08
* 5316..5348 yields 6.78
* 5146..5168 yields 5.67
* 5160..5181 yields 4.96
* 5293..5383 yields 6.85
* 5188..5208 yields 5.79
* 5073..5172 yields 5.92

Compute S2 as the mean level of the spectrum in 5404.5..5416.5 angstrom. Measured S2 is 6.75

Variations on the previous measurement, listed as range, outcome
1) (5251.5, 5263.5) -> 6.36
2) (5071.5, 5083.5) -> 6.05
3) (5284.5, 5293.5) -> 6.84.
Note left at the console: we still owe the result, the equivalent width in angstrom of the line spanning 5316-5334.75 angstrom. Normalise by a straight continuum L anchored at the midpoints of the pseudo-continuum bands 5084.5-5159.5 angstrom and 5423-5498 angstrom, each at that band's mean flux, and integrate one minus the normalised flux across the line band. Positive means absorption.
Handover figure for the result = -0.6 angstrom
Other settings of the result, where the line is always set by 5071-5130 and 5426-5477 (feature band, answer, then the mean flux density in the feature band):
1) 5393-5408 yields 0.4 angstrom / 6.52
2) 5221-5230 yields 0.4 angstrom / 6.08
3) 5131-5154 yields 1.3 angstrom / 5.86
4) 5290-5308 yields -0.7 angstrom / 6.77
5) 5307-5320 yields -0.9 angstrom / 7.01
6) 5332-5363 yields -1.7 angstrom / 6.97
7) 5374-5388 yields -0.5 angstrom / 6.92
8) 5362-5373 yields 0.0 angstrom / 6.66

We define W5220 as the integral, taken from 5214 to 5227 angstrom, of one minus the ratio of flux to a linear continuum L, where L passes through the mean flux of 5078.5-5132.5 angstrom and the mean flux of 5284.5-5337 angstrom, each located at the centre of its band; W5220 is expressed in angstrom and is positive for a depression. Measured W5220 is 0.67 angstrom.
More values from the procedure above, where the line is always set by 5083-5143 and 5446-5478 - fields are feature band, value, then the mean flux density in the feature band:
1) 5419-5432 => -0.65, 6.98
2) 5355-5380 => -1.21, 6.86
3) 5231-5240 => -0.25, 6.48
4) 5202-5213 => 0.39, 6.04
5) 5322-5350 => -1.18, 6.76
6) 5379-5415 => -0.53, 6.69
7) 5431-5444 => -0.57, 6.96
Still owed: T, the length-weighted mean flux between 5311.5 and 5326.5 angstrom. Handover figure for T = 6.89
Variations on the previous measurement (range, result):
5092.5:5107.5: 6.23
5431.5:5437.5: 6.98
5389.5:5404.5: 6.54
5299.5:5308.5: 6.91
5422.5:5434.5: 6.96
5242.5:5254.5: 6.66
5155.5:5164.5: 5.74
